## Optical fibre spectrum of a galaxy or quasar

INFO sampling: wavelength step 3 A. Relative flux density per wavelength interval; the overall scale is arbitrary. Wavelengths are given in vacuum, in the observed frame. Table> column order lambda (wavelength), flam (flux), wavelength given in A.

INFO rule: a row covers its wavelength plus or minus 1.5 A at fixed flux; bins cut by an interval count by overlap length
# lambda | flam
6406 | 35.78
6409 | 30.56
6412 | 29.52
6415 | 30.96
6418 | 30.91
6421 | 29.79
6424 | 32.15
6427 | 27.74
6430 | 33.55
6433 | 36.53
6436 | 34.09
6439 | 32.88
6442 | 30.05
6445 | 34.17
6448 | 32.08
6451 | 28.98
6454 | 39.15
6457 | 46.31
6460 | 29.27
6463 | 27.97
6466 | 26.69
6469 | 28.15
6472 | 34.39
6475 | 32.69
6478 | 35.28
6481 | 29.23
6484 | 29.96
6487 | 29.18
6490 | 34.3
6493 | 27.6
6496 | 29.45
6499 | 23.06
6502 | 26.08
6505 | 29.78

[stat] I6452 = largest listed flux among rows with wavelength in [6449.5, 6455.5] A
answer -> 39.15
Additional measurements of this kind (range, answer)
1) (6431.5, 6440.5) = 36.53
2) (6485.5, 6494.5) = 34.3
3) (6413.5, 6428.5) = 32.15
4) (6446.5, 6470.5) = 46.31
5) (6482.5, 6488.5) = 29.96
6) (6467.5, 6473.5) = 34.39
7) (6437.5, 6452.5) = 34.17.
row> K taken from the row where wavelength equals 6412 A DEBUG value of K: 29.52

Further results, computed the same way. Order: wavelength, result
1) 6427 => 27.74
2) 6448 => 32.08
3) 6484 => 29.96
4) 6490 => 34.3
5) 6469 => 28.15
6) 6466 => 26.69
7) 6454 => 39.15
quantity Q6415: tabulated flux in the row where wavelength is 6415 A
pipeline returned 30.96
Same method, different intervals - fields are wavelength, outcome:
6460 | 29.27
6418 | 30.91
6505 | 29.78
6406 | 35.78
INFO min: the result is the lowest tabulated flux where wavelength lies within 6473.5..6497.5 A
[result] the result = 27.6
